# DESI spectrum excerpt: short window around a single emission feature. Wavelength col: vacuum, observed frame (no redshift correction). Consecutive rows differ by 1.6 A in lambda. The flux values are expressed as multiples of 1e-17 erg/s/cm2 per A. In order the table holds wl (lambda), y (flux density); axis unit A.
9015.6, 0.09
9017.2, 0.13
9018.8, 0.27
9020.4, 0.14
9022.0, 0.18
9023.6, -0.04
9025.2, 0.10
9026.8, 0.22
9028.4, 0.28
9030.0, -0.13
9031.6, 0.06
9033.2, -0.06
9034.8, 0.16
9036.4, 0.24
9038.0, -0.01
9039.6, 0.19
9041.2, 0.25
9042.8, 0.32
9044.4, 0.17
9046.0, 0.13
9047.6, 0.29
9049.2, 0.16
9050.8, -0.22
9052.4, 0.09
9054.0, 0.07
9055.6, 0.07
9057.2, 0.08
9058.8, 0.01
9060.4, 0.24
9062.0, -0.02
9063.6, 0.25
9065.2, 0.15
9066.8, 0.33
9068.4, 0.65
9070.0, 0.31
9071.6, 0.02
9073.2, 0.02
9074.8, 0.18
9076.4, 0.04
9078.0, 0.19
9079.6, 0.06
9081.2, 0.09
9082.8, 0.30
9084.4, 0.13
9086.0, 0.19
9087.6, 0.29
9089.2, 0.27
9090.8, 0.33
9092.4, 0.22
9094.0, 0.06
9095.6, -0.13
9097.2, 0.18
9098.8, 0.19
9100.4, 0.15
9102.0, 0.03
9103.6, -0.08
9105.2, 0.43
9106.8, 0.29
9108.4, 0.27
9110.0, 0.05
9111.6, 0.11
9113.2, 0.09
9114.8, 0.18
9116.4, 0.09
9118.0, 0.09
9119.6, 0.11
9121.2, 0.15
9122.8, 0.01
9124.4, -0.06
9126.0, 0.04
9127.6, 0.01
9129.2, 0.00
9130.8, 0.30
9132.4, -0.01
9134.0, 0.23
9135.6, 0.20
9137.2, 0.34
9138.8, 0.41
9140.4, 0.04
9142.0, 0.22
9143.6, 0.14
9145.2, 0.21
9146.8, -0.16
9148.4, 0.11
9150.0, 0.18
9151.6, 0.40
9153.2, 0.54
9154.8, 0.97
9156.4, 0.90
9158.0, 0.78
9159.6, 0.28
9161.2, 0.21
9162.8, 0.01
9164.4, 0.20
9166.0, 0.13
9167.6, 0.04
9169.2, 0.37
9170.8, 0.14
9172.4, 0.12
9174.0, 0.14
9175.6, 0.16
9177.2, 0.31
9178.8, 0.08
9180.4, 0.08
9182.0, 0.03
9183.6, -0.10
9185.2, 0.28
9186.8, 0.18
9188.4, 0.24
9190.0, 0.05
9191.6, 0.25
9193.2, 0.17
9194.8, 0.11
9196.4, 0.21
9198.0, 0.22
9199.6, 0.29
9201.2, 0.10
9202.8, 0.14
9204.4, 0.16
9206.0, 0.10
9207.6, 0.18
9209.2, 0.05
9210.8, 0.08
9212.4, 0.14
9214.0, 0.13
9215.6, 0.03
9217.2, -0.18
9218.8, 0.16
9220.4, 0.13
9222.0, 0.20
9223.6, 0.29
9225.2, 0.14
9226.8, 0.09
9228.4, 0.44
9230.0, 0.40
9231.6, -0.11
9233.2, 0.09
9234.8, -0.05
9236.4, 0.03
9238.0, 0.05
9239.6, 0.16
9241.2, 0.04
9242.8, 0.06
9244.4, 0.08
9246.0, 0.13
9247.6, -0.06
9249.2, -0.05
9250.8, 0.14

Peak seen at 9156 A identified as [O III] 5007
